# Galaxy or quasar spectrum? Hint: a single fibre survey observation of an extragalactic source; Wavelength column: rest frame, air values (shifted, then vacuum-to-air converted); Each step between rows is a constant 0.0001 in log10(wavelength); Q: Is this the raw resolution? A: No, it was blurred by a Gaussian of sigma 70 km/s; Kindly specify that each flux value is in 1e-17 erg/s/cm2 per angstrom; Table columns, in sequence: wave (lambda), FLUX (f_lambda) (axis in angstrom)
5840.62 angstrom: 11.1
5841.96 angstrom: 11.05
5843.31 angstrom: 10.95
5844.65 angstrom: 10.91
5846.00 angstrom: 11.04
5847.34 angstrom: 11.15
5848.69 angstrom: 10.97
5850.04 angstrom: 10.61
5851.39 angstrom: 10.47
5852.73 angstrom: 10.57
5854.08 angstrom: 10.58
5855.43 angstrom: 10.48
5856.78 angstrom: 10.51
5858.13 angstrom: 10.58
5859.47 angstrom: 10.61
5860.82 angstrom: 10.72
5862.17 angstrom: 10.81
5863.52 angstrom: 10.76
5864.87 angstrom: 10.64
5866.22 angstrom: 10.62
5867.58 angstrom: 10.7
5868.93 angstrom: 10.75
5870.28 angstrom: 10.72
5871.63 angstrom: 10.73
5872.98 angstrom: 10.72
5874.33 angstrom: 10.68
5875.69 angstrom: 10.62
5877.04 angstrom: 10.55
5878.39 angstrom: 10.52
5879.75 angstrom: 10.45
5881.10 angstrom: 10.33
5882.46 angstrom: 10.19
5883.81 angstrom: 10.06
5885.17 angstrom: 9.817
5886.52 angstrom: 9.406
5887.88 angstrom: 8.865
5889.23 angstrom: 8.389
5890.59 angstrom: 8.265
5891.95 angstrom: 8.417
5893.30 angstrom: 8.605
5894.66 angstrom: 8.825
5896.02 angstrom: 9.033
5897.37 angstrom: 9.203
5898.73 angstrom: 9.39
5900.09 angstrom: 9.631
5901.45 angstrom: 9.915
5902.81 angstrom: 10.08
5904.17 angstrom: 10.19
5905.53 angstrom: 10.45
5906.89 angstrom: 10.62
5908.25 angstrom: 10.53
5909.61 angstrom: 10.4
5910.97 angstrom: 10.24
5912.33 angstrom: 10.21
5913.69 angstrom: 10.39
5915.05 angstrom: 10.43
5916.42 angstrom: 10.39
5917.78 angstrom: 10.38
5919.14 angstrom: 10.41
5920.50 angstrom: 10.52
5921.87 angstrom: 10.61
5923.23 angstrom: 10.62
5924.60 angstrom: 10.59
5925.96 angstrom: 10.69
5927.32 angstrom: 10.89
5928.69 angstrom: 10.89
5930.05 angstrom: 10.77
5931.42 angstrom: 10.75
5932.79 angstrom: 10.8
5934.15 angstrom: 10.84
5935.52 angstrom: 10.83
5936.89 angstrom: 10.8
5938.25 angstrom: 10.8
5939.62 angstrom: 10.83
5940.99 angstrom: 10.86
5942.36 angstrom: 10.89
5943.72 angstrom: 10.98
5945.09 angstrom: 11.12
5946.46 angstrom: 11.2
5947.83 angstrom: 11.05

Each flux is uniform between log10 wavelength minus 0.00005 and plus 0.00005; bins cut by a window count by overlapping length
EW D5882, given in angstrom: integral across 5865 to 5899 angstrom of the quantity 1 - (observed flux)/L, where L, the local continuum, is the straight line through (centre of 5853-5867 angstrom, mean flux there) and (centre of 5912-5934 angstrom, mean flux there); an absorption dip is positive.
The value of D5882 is 2.45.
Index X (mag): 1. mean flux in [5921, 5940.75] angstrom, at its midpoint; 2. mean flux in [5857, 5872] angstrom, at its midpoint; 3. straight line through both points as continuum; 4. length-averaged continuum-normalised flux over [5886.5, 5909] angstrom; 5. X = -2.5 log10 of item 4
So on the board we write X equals 0.143 mag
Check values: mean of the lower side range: 10.7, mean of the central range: 9.4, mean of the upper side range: 10.8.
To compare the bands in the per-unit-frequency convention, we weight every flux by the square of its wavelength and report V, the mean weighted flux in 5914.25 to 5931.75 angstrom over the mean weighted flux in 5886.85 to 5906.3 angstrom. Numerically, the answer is 1.2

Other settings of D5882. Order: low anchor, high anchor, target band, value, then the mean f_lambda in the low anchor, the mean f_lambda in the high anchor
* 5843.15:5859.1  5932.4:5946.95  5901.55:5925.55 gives 1.0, 10.7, 10.9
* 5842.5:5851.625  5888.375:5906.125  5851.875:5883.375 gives -1.2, 10.9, 9.25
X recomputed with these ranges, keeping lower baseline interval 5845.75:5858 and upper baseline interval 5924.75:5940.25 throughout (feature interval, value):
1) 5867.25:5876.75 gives 0.00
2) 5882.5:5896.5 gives 0.19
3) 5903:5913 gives 0.04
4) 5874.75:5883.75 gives 0.03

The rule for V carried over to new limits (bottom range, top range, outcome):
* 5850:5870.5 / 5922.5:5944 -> 1.04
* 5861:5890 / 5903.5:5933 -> 1.04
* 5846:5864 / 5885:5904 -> 0.87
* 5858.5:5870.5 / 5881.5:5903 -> 0.87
